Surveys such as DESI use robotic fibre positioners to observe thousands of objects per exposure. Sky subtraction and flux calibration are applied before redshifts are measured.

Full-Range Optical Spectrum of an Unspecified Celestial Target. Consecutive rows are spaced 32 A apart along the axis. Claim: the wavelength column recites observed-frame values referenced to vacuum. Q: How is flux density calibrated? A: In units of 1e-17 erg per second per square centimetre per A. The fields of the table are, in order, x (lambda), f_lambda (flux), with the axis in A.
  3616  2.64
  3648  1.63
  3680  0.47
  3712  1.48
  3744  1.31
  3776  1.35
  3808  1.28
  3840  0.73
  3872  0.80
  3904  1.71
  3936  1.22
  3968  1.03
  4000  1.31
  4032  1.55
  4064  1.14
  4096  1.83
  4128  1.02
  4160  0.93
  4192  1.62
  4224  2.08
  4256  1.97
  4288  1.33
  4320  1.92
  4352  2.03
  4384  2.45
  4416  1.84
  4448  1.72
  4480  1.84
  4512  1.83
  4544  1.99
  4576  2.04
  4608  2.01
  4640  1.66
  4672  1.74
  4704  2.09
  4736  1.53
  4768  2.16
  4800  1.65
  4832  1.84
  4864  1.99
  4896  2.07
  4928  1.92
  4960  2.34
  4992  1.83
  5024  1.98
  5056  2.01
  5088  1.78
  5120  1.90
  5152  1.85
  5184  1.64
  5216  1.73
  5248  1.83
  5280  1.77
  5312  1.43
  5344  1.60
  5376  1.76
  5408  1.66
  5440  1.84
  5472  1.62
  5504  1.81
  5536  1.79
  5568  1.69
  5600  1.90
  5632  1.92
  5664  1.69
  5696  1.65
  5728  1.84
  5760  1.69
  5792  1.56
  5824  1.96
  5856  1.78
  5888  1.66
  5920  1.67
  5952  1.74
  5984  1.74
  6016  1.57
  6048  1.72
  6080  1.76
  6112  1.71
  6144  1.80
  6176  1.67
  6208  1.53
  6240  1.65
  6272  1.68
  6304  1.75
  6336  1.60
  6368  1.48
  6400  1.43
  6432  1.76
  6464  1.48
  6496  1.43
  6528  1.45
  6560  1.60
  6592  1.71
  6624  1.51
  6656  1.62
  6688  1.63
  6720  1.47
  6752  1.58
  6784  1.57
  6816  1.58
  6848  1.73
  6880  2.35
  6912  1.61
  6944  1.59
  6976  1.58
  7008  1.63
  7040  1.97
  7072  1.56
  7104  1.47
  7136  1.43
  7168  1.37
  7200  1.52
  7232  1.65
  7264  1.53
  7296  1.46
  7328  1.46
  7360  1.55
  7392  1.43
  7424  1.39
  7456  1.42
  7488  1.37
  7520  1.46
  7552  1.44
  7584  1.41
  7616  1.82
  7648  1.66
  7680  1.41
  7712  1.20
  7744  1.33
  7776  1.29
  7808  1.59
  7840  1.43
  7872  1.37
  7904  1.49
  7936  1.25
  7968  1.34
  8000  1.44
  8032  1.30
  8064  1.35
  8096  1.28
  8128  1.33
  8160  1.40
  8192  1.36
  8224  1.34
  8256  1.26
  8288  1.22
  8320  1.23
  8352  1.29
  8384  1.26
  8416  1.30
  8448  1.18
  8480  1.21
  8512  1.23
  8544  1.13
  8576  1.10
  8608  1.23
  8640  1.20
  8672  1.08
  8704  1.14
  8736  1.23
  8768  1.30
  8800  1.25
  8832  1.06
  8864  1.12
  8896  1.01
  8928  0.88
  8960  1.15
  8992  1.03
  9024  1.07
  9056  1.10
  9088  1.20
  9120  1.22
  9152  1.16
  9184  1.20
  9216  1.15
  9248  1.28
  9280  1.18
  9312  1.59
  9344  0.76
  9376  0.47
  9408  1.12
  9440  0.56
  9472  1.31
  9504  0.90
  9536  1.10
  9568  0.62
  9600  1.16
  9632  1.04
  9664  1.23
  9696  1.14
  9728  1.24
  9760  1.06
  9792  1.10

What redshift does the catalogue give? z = 0.046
